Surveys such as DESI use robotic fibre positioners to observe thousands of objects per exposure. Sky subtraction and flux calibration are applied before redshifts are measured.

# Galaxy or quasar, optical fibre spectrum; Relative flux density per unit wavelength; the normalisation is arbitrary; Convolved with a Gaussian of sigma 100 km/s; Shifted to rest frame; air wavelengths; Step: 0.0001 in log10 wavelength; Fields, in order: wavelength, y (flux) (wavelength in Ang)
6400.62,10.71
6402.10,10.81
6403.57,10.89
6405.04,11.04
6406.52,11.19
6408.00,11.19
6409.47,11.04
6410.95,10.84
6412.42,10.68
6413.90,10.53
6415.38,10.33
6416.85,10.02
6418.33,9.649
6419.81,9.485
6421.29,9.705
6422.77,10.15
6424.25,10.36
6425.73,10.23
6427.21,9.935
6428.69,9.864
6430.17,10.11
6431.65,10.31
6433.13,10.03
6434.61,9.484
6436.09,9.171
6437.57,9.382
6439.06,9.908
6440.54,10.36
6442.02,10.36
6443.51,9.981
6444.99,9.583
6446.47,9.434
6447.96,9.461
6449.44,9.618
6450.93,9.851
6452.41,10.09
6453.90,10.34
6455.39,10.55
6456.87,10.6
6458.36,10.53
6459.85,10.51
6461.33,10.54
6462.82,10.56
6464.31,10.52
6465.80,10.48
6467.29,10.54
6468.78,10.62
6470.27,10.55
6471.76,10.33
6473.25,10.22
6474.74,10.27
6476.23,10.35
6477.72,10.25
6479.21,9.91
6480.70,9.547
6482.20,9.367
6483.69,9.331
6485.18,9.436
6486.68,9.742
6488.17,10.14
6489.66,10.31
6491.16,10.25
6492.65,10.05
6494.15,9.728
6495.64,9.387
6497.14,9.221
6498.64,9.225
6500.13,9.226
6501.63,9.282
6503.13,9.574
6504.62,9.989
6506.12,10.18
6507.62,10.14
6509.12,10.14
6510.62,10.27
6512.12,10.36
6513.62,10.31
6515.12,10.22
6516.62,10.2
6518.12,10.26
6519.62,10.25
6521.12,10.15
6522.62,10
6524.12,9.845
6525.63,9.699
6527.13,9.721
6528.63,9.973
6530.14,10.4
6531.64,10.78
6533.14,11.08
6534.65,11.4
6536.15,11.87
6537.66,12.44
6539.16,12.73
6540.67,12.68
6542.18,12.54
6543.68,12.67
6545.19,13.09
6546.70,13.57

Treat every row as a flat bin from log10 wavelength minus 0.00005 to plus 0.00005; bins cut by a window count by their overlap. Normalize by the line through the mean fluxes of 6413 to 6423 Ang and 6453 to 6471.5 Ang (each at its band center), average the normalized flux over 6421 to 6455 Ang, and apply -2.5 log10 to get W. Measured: 0.03 mag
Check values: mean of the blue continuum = 9.98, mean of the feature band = 9.91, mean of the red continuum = 10.5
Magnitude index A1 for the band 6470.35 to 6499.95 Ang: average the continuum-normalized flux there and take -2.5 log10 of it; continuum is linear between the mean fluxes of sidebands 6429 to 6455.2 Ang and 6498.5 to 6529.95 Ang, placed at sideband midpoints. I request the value 0.01 mag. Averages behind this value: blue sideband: 9.87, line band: 9.85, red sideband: 9.98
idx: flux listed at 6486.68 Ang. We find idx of 9.742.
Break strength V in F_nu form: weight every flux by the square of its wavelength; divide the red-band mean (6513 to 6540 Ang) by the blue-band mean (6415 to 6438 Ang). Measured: 1.11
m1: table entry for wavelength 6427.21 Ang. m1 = 9.935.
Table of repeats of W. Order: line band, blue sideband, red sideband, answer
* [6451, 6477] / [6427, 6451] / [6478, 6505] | -0.07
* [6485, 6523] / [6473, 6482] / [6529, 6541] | 0.09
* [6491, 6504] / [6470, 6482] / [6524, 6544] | 0.11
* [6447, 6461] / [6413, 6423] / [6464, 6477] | 0.01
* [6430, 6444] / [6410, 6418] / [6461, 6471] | 0.06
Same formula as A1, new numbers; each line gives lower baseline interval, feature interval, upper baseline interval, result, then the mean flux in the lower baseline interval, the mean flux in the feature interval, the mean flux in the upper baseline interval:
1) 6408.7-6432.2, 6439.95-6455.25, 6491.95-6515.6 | 0.02 mag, 10.2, 9.93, 9.82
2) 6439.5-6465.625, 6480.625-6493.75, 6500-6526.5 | 0.03 mag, 10.2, 9.8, 10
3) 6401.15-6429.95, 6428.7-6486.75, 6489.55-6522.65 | 0.01 mag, 10.4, 10.1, 9.94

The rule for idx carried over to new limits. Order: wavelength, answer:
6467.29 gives 10.54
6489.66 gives 10.31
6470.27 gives 10.55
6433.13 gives 10.03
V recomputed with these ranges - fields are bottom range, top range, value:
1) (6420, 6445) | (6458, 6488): 1.04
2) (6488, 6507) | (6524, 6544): 1.17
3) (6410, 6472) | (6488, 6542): 1.04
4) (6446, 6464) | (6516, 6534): 1.02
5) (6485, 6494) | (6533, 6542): 1.23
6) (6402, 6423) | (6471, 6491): 0.97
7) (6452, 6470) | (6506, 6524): 0.99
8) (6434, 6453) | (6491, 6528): 1.04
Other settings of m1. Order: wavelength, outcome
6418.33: 9.649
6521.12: 10.15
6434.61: 9.484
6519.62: 10.25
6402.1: 10.81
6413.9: 10.53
